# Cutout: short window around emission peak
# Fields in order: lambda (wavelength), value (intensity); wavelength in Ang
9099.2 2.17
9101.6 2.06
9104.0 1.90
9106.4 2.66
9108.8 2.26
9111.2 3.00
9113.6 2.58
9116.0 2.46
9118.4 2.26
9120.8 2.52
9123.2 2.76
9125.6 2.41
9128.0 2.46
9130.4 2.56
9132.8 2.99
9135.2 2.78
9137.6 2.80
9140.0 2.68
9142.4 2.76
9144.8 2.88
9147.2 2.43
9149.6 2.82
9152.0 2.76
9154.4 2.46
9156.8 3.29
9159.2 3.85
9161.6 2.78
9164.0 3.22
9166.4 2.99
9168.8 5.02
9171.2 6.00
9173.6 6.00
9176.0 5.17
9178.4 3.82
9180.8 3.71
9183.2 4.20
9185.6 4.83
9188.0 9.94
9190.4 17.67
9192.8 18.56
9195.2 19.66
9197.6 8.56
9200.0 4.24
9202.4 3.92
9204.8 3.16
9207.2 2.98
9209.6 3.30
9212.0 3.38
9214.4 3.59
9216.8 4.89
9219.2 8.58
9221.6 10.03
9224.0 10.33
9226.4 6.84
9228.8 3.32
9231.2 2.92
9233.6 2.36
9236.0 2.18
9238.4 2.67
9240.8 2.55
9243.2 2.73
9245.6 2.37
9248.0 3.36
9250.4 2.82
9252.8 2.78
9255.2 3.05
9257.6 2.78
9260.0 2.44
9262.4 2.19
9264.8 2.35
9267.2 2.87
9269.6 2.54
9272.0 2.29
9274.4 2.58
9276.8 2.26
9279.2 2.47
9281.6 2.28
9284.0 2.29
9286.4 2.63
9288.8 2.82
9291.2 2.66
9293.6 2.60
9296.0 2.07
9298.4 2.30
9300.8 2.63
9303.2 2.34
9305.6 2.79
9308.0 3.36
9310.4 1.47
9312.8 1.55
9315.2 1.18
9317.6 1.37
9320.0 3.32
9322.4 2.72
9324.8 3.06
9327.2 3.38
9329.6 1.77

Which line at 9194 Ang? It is H-alpha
